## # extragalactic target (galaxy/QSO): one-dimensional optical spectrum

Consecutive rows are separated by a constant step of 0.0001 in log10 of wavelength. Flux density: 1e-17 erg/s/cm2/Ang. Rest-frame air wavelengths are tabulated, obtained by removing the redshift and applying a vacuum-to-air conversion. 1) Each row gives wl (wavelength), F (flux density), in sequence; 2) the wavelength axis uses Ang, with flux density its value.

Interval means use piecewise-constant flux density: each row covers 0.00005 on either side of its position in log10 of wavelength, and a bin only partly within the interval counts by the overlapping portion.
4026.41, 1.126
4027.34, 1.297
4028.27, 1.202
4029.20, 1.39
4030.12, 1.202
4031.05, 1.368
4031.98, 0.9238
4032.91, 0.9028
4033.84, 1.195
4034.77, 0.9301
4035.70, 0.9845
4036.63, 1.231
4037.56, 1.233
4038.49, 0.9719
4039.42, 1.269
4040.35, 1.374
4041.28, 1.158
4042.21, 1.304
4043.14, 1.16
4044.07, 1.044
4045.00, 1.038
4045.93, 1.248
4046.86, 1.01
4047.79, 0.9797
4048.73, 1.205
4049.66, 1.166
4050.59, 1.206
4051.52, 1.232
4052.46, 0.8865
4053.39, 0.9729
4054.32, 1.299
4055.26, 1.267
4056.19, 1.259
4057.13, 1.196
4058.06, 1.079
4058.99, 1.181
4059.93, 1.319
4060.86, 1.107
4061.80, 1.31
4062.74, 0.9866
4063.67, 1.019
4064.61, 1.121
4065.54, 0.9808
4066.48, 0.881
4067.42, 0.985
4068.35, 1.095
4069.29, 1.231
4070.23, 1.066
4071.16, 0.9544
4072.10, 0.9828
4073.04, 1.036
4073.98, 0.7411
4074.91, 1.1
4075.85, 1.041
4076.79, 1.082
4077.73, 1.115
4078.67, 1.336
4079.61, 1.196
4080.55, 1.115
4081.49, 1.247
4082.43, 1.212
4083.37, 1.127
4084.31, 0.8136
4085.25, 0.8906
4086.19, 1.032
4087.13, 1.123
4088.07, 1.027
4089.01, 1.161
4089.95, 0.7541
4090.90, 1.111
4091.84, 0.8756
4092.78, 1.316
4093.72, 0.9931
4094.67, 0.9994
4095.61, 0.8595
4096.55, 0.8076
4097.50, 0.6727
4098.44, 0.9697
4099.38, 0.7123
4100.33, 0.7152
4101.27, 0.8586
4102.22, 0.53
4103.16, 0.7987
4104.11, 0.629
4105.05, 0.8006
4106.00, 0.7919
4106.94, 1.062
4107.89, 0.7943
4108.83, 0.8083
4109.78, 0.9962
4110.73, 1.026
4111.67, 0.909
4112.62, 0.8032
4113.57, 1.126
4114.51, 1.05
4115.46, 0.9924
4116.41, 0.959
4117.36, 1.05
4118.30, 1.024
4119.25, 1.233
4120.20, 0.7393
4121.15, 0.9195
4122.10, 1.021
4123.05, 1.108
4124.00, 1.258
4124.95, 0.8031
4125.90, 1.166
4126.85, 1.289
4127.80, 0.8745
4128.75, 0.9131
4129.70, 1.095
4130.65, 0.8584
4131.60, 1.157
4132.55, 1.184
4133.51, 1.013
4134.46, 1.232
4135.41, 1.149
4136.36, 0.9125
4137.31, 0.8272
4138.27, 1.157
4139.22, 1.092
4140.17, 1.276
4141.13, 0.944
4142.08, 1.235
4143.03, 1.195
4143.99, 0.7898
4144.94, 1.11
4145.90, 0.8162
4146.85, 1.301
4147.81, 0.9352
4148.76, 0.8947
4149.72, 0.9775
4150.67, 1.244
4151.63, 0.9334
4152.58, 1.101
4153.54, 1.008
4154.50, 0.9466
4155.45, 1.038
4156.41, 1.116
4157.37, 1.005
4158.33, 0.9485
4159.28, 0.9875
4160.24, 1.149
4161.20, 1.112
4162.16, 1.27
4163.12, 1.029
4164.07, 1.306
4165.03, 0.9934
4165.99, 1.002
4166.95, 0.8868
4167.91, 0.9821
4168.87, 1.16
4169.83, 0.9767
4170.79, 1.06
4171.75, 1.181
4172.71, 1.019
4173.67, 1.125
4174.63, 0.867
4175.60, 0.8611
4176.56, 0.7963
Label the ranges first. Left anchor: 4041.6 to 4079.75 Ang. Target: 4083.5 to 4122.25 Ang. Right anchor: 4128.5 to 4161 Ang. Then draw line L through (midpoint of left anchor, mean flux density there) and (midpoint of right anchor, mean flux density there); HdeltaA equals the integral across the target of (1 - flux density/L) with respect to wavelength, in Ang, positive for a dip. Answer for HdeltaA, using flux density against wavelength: 5.6 Ang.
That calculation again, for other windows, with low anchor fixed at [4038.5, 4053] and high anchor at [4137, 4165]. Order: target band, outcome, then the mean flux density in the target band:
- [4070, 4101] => 3.1 Ang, 1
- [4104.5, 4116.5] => 1.8 Ang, 0.93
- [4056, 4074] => 0.8 Ang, 1.08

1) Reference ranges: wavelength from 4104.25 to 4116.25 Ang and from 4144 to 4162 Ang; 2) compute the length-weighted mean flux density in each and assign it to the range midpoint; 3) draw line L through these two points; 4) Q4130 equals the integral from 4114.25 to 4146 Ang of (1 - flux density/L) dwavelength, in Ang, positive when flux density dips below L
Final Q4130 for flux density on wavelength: -2.33 Ang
